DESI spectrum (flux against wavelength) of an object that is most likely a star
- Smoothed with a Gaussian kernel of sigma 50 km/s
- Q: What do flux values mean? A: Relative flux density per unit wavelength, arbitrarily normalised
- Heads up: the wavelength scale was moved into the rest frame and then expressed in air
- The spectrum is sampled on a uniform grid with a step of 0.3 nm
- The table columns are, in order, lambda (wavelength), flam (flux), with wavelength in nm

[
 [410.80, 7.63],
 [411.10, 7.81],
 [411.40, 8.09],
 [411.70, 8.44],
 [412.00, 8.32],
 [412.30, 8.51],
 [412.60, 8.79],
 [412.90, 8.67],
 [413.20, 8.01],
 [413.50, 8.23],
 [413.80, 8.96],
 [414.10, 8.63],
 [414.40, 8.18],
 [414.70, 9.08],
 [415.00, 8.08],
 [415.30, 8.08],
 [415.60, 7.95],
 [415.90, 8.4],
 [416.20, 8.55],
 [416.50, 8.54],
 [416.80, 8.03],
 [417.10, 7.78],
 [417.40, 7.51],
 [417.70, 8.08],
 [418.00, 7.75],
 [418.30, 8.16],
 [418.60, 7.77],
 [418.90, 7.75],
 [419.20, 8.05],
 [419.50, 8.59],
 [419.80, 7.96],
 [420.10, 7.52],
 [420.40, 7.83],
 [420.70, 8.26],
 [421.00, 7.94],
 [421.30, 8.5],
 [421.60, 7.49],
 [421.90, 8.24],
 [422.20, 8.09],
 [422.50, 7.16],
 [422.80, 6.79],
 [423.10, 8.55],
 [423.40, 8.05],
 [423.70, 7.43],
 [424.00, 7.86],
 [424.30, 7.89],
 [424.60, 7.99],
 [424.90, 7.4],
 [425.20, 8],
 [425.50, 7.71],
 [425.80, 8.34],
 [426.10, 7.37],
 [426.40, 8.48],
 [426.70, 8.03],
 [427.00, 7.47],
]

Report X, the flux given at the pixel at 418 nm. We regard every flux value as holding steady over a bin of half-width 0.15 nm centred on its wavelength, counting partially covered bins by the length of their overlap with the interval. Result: 7.75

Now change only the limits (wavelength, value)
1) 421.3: 8.5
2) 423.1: 8.55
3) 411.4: 8.09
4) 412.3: 8.51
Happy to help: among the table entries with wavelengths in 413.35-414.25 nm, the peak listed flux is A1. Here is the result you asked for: 8.96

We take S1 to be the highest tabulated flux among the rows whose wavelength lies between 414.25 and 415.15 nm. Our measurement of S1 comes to 9.08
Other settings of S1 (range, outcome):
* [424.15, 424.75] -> 7.99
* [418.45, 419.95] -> 8.59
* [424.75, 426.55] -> 8.48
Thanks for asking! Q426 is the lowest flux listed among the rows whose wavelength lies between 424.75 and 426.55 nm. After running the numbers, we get 7.37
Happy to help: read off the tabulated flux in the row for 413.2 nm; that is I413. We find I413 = 8.01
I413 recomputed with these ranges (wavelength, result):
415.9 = 8.4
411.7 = 8.44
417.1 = 7.78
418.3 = 8.16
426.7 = 8.03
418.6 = 7.77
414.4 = 8.18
